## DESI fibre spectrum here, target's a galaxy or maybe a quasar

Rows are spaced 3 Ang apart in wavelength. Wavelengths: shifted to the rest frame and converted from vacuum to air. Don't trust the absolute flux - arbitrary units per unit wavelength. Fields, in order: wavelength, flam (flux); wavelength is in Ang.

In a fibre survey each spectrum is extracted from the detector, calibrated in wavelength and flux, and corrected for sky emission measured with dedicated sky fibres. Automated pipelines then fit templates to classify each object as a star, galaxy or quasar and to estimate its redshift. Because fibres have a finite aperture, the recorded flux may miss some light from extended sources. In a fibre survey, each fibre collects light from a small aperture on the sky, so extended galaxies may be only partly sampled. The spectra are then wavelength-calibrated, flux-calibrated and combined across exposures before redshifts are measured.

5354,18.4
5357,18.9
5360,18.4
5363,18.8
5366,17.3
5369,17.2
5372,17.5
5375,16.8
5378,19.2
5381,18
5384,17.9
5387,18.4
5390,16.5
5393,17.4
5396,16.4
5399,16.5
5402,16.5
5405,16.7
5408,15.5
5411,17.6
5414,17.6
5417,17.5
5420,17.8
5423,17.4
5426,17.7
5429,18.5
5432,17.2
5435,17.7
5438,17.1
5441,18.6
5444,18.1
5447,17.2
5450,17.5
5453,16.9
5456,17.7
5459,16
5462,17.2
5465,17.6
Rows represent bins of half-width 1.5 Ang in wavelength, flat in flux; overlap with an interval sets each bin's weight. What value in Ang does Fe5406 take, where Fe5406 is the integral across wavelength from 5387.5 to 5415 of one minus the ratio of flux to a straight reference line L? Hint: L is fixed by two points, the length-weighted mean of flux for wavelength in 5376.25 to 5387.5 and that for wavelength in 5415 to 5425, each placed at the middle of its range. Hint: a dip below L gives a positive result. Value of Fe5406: 1.78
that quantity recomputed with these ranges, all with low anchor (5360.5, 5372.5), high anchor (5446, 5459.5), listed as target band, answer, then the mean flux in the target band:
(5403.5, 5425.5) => 0.3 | 17.2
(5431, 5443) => -0.3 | 17.7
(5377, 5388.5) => -0.4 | 18.3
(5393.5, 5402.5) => 0.5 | 16.6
